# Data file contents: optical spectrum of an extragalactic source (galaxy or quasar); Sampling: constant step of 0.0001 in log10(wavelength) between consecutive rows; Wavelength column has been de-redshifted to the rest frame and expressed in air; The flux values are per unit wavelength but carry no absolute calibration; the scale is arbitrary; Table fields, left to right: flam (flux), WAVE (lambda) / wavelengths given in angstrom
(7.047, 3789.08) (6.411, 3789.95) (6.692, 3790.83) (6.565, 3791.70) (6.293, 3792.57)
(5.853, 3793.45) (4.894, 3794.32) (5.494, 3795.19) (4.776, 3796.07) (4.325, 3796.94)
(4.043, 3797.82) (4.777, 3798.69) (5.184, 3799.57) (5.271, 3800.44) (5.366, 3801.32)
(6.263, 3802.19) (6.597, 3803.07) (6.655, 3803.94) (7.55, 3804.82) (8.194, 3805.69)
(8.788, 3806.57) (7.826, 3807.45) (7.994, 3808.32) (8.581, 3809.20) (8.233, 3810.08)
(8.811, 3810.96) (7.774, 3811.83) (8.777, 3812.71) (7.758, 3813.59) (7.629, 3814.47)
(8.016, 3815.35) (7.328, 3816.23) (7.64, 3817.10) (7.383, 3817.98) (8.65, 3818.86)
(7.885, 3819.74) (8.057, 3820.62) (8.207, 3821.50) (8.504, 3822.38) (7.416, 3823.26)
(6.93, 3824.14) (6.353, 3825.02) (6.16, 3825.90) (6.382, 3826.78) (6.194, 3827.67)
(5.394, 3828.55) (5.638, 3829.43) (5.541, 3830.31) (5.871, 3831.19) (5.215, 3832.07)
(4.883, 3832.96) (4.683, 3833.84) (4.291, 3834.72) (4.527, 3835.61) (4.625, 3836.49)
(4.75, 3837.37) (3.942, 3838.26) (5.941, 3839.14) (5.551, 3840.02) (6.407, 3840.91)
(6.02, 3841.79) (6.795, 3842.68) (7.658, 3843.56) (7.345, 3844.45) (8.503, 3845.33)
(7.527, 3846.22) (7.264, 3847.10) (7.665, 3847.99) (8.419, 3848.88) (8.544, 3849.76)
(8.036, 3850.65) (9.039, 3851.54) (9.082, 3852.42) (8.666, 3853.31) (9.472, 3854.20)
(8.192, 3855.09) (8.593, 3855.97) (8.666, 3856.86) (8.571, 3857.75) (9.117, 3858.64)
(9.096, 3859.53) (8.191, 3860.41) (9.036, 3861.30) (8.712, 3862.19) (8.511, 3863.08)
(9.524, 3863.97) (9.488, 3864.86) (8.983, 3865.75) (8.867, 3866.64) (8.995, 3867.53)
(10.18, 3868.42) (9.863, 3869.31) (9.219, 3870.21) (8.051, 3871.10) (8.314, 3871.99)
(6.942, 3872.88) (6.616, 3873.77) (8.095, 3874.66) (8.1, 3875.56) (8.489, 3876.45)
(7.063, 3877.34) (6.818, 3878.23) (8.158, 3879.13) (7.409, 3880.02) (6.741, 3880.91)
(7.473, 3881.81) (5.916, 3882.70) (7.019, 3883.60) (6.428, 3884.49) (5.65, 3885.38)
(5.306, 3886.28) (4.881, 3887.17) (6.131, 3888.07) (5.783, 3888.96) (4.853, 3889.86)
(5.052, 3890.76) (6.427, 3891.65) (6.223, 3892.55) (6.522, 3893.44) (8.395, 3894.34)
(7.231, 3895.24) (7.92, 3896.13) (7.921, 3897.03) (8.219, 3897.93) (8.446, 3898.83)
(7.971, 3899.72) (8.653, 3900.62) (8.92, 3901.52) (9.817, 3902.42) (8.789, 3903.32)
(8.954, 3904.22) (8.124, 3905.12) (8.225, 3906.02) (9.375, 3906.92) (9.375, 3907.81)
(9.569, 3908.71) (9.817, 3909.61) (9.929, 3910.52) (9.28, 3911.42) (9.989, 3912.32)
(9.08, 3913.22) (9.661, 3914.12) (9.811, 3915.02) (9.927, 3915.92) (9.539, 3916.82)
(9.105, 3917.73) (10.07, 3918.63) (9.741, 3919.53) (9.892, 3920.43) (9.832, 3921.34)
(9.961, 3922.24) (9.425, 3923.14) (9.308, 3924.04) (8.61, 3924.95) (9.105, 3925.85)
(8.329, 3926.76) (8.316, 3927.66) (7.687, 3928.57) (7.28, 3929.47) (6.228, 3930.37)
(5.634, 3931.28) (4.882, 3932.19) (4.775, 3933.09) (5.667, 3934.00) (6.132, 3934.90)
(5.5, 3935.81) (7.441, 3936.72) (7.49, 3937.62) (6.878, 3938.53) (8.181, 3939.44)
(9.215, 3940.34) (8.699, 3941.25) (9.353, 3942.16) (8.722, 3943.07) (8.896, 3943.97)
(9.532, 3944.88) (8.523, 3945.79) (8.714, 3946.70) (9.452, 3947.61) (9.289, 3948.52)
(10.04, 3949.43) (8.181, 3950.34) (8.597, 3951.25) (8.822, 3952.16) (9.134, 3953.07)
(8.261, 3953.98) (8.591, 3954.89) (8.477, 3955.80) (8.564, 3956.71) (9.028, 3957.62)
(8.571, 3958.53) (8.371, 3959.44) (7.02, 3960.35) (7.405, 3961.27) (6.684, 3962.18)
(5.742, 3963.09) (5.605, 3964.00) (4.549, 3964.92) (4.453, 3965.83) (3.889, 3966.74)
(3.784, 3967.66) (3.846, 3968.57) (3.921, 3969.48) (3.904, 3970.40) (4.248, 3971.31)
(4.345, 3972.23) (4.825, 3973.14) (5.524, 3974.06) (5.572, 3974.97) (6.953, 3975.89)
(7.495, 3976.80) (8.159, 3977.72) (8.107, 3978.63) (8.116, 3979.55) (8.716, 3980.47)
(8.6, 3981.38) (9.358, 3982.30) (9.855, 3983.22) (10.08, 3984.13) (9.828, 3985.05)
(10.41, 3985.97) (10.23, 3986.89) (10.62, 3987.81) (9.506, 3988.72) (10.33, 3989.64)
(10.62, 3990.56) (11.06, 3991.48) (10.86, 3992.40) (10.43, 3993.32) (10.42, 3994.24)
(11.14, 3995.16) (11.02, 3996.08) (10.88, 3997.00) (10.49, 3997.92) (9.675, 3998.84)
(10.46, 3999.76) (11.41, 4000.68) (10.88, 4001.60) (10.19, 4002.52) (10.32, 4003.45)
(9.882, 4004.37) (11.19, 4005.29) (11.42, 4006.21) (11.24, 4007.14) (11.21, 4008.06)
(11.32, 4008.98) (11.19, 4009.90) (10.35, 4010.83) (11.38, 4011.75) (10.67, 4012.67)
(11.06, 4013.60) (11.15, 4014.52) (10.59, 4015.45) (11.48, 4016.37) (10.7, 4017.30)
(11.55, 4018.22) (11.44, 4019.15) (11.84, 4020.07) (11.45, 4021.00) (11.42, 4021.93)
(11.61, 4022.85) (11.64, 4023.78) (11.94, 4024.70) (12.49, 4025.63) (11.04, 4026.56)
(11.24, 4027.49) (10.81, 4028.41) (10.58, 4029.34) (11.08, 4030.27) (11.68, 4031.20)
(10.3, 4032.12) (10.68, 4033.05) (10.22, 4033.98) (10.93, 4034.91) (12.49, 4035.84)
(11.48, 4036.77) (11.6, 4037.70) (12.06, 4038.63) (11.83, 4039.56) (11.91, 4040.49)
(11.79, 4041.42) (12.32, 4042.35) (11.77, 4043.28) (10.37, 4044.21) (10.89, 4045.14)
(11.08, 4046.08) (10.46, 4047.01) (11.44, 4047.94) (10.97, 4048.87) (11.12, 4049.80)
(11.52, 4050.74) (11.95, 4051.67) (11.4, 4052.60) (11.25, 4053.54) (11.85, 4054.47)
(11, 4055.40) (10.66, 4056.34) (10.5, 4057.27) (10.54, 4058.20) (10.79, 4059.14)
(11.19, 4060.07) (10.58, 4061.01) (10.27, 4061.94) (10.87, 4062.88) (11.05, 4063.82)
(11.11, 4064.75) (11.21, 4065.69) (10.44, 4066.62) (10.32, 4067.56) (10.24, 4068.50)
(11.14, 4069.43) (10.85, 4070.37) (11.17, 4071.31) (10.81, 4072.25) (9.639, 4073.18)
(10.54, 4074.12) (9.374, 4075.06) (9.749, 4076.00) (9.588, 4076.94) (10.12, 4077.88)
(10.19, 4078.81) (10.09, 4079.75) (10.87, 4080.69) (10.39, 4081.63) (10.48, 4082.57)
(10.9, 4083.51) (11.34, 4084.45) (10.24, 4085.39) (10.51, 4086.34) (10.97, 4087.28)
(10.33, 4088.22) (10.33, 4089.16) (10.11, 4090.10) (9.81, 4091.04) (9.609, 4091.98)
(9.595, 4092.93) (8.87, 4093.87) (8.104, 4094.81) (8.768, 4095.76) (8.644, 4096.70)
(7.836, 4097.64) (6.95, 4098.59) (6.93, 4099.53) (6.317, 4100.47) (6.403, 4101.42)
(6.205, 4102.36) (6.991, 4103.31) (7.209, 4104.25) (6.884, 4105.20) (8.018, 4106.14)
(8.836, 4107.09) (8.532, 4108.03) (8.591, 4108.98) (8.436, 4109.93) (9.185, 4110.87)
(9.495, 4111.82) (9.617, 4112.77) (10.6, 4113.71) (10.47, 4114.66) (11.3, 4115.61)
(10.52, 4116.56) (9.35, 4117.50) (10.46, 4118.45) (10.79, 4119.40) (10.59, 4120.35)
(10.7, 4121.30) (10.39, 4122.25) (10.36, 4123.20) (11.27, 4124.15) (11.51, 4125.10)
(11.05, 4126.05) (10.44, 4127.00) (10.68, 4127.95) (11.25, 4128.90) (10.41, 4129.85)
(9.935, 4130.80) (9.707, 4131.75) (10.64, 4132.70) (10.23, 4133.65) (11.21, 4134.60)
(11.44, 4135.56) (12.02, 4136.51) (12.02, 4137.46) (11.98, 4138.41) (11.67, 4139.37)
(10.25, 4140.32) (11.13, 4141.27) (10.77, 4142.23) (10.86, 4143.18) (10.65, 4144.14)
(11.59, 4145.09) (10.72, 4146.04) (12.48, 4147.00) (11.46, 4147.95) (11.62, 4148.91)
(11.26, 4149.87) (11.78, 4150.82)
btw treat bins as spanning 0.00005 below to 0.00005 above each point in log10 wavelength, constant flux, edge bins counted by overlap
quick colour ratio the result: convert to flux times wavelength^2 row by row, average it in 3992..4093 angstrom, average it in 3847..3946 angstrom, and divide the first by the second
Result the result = 1.4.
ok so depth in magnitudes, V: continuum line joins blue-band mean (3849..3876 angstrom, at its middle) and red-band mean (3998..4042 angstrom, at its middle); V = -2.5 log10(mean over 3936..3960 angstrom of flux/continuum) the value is 0.17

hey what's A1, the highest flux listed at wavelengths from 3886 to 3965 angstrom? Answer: 10.07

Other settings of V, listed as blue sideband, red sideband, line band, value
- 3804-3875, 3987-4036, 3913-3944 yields 0.13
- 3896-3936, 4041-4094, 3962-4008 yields 0.13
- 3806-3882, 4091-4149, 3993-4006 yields -0.20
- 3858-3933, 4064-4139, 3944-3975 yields 0.24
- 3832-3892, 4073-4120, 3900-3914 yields -0.19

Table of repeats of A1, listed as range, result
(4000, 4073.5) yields 12.49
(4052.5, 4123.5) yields 11.85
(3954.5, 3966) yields 9.028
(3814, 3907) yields 10.18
